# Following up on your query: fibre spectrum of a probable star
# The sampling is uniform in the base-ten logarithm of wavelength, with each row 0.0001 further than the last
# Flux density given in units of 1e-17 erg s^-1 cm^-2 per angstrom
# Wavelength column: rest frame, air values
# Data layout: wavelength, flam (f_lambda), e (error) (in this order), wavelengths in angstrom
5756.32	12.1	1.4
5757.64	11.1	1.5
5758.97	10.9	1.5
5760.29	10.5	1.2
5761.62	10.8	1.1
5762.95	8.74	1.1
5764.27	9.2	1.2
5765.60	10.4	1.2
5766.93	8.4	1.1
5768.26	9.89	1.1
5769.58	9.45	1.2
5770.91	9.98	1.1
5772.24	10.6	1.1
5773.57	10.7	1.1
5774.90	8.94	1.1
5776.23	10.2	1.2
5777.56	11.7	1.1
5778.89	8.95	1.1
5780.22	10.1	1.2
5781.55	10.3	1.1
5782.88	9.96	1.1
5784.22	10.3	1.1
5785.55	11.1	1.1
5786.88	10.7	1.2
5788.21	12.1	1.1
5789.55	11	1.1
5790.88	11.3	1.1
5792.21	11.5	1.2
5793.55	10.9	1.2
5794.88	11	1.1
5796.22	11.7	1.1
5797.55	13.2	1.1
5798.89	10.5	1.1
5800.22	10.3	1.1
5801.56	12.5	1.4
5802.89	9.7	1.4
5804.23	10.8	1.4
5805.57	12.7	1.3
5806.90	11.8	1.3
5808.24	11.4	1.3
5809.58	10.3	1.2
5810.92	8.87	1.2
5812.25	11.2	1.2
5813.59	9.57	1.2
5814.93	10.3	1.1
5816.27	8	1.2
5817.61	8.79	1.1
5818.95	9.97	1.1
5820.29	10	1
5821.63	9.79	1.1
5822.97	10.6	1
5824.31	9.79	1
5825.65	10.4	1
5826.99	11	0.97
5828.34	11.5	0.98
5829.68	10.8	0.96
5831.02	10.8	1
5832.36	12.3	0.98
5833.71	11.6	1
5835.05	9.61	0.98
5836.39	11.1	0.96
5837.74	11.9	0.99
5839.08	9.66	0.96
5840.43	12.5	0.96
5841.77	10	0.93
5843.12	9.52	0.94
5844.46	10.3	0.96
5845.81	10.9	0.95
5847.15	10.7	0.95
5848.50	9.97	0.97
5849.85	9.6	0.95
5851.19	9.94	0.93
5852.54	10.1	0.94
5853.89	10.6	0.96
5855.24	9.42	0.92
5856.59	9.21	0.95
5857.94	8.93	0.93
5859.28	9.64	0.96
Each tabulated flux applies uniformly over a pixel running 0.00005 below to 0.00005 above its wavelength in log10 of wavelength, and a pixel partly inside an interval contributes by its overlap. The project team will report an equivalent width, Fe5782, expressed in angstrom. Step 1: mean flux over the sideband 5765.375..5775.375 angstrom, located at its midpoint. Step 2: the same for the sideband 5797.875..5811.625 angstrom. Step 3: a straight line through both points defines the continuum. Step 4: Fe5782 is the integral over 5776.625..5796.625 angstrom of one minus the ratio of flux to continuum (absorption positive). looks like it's -0.9 angstrom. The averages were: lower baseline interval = 9.79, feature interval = 10.8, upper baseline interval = 10.9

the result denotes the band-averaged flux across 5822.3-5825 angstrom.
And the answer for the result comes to 10.2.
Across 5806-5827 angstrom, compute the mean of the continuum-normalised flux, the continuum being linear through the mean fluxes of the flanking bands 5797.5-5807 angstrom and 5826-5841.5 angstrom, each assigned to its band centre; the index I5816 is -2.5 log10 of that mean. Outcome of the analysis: 0.11 mag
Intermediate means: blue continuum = 11.3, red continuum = 11.1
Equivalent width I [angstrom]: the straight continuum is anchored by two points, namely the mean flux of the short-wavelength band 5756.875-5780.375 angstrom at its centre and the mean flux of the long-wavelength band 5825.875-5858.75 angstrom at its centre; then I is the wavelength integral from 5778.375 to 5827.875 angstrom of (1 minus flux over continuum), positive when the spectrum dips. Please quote -1.8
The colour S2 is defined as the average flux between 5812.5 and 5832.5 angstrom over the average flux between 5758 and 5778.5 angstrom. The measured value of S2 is 1.0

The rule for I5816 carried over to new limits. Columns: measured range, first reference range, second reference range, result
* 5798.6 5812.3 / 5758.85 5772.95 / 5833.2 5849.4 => -0.068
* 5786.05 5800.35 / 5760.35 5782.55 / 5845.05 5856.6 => -0.139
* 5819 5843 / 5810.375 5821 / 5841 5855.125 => -0.092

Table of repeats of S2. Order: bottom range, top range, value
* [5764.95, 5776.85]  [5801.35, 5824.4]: 1.05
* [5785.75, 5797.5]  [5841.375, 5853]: 0.89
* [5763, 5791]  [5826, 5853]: 1.05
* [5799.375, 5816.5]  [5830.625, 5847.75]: 1.02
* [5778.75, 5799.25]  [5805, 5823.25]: 0.93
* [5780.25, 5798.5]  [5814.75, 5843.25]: 0.94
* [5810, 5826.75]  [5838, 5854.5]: 1.05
